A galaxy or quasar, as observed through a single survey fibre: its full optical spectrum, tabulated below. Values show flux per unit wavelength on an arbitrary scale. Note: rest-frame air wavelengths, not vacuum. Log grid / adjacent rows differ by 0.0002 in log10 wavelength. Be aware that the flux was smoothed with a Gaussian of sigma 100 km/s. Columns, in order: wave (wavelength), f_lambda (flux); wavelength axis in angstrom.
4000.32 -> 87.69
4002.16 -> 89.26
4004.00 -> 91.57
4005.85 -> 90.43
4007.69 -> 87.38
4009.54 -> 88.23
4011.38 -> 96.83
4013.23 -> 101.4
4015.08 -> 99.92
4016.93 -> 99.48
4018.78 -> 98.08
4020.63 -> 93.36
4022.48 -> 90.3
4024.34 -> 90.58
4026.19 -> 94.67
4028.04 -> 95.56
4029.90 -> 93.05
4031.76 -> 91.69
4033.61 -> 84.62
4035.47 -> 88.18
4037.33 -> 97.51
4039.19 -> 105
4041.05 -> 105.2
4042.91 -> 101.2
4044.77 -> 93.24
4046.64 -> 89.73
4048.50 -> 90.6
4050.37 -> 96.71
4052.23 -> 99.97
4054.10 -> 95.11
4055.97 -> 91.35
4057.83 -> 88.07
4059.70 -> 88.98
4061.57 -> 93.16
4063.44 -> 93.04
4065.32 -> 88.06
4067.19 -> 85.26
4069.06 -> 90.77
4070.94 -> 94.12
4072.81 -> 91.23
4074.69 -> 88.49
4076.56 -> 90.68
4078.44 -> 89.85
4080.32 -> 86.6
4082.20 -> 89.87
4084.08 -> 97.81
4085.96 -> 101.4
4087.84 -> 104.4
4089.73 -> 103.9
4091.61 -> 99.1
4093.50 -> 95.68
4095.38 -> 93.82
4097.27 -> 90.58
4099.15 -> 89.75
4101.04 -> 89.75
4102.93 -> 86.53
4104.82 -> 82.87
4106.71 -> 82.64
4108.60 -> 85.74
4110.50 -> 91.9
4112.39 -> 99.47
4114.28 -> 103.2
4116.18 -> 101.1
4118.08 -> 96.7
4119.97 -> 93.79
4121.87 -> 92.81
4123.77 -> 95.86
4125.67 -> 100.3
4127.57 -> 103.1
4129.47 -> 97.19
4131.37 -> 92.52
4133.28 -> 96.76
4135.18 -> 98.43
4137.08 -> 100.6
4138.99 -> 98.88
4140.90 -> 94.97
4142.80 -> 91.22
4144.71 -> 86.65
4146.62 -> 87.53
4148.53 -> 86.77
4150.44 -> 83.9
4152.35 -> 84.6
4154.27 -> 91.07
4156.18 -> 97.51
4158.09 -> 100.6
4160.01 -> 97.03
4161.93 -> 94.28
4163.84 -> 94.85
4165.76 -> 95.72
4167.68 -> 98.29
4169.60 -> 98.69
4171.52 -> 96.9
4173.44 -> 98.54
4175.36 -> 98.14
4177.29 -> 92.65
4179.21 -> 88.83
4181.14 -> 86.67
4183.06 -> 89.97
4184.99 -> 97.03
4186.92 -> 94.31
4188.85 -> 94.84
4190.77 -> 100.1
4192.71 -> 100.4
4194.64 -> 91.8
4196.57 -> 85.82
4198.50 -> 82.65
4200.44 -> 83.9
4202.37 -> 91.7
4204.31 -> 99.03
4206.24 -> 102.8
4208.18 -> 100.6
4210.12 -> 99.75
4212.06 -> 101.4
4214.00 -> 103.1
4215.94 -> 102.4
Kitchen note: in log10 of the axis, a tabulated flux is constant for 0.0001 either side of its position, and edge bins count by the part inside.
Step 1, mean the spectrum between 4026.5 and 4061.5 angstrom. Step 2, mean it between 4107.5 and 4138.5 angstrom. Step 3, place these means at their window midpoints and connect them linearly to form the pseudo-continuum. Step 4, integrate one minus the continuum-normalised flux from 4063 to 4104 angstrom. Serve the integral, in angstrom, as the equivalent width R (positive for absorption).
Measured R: 1.2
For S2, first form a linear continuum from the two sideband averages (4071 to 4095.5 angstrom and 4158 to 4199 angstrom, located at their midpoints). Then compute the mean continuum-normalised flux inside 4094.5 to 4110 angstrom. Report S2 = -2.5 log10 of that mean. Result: 0.083 mag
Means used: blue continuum 94.9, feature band 87.8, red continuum 94.5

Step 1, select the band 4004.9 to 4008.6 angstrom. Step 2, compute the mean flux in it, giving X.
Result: 88.9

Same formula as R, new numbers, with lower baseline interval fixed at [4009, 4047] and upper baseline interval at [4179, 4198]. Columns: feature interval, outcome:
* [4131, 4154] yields 0.42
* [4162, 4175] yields -0.53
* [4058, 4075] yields 0.79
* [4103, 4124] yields 0.24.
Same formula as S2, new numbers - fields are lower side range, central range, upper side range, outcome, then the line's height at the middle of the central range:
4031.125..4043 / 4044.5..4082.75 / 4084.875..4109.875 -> 0.04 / 94.6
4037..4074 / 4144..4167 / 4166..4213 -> 0.03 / 94.5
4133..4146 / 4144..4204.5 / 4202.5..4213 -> 0.05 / 97.6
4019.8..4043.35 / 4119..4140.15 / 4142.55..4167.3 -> -0.06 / 92.4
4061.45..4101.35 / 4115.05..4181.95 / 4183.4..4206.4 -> -0.02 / 93.2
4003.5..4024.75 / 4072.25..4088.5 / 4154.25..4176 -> 0.02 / 95.4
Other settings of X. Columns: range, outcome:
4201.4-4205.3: 95.6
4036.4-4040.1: 101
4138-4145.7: 92.9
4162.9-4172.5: 96.9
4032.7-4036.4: 86.3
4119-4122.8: 93.4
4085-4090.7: 103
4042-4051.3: 94.3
